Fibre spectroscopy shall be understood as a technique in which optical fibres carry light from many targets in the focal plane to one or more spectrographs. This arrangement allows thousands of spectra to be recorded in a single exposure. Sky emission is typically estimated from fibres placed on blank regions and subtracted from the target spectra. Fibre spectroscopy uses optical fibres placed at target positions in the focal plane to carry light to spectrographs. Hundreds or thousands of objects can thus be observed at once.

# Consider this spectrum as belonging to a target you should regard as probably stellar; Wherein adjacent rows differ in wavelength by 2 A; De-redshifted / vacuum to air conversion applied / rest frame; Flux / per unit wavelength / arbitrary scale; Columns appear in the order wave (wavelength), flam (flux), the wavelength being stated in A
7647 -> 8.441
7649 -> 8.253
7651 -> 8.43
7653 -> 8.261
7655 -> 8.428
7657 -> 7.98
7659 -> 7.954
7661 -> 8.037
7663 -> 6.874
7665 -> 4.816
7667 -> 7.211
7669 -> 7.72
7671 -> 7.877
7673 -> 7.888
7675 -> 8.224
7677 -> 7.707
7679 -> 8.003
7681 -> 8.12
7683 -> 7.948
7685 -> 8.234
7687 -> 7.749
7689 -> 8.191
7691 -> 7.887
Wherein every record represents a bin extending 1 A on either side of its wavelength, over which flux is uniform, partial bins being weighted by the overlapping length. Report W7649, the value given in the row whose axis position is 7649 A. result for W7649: 8.253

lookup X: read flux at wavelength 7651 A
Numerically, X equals 8.43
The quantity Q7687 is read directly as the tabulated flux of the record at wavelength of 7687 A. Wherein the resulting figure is 7.749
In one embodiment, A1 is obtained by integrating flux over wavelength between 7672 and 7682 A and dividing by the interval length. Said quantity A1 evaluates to 7.99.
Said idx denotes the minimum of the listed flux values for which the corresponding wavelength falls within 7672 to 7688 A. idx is 7.707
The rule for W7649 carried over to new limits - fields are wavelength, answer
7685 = 8.234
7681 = 8.12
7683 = 7.948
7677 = 7.707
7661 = 8.037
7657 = 7.98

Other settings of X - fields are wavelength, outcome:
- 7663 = 6.874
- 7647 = 8.441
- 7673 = 7.888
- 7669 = 7.72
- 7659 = 7.954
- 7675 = 8.224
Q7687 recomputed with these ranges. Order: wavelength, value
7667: 7.211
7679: 8.003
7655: 8.428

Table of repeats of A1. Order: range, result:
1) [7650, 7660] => 8.21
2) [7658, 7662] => 8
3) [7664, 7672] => 6.91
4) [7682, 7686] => 8.09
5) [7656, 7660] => 7.97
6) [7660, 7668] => 6.73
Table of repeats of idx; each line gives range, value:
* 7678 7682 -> 8.003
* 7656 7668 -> 4.816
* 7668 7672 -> 7.72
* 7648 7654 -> 8.253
